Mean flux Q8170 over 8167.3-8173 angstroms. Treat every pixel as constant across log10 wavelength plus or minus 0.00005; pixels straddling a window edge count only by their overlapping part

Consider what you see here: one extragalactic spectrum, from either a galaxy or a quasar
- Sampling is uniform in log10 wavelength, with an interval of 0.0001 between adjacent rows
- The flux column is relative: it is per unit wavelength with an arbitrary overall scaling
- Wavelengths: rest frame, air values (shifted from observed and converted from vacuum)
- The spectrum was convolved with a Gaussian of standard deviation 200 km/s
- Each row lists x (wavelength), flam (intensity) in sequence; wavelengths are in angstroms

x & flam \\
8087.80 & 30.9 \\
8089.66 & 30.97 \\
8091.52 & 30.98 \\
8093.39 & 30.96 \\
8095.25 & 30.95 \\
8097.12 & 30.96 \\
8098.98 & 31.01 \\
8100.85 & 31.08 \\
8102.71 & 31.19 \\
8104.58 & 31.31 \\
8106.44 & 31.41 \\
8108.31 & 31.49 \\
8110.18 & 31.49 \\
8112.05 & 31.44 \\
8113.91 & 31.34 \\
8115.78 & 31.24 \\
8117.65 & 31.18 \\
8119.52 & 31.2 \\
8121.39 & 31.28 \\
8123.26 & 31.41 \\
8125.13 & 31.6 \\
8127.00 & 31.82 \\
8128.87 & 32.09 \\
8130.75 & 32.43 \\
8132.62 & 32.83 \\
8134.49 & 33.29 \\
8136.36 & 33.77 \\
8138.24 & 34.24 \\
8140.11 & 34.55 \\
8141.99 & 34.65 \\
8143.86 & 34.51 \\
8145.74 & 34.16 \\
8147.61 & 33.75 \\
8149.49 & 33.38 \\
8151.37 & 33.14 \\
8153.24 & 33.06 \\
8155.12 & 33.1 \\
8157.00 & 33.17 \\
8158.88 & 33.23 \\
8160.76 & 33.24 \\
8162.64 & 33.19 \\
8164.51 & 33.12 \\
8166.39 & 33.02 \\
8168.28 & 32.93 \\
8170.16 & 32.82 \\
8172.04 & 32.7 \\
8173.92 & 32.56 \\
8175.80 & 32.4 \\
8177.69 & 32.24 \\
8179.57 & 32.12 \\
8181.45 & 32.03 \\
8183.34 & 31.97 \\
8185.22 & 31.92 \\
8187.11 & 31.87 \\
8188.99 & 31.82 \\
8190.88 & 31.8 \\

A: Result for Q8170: 32.8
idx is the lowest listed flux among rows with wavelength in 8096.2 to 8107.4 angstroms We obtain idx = 30.96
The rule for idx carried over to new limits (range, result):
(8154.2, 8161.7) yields 33.1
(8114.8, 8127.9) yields 31.18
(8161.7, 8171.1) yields 32.82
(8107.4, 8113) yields 31.44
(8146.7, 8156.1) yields 33.06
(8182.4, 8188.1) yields 31.87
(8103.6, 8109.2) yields 31.31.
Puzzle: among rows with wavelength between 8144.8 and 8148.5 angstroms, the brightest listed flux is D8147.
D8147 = 34.16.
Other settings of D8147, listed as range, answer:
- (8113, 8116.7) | 31.34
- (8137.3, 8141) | 34.55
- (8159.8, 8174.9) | 33.24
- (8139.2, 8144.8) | 34.65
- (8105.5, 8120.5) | 31.49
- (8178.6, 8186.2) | 32.12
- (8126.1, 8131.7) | 32.43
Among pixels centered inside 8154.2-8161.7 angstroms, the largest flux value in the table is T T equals 33.24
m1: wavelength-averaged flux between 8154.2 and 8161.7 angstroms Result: 33.2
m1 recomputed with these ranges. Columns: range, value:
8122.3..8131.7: 31.9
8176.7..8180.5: 32.1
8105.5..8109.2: 31.5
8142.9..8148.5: 34.2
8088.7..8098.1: 31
